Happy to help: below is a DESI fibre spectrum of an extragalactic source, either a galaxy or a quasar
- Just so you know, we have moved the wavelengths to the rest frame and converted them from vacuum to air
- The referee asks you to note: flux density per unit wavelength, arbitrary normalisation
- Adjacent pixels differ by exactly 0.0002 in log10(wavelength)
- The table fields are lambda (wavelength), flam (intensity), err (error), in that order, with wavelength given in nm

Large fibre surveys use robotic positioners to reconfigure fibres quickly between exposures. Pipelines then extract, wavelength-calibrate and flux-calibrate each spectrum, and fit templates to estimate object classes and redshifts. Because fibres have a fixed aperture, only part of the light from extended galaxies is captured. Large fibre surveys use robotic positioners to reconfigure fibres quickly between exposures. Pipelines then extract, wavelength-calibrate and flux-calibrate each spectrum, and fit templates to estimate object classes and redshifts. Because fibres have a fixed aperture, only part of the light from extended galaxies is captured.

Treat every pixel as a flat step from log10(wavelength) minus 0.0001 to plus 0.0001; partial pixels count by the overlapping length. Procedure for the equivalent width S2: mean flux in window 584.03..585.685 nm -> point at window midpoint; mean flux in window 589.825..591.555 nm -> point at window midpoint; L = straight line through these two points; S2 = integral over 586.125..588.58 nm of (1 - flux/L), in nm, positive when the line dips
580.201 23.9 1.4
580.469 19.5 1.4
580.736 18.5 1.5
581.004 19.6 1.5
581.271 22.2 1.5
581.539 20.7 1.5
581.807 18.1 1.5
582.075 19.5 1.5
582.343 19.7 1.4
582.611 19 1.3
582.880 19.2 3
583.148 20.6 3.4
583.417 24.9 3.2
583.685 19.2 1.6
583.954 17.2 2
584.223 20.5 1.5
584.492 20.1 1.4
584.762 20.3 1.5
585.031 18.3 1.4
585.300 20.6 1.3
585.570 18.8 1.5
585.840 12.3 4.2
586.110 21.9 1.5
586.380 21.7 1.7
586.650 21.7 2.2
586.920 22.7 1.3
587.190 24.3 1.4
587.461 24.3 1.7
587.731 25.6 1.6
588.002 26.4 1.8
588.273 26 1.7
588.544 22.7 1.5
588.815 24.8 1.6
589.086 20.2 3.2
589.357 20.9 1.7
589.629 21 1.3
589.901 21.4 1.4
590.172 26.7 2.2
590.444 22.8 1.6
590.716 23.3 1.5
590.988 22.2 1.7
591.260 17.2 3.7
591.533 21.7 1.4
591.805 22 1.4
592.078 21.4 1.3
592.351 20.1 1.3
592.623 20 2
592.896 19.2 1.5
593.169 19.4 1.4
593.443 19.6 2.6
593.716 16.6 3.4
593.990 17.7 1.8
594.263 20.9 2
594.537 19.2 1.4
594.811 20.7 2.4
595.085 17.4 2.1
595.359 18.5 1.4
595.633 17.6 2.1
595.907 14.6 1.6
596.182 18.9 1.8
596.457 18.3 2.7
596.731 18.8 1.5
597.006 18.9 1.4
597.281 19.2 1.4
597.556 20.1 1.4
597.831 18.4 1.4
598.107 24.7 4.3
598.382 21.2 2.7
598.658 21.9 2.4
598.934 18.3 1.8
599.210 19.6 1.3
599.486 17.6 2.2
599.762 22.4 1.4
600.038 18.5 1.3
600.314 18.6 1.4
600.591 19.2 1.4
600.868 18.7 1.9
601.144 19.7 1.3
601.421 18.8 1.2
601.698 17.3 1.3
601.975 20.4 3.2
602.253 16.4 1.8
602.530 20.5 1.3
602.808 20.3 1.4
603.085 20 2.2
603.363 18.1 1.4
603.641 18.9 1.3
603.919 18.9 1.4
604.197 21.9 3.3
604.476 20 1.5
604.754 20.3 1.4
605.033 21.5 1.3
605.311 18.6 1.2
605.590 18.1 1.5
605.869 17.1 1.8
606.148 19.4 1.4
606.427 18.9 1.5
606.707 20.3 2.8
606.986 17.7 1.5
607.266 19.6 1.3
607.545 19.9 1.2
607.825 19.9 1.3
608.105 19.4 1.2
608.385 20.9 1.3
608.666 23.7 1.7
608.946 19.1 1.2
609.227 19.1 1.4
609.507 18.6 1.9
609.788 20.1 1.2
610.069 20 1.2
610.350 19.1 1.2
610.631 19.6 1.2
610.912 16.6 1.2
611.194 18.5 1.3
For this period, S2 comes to -0.365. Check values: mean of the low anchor 19.7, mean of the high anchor 22.2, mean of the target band 23.9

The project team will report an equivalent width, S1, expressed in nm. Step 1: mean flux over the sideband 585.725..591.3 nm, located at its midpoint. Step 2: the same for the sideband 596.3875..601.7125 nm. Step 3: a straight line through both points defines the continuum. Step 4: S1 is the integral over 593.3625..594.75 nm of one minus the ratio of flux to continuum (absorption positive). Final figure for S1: 0.14 nm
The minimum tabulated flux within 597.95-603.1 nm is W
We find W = 16.4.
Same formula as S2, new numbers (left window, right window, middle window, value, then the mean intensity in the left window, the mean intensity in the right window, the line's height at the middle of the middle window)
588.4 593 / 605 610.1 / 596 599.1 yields 0.15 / 21.6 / 19.5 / 20.8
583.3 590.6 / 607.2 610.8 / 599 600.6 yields 0.11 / 21.8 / 19.9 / 20.7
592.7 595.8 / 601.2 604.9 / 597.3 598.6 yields -0.13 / 18.8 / 19.4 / 19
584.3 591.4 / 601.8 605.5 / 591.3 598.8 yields 0.48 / 21.8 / 19.6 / 20.8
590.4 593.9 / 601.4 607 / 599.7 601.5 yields 0.02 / 20.3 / 19.3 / 19.6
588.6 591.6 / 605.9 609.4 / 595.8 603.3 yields 0.53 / 22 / 19.7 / 20.8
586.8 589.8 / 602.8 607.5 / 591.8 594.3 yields 0.32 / 23.5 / 19.4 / 22.3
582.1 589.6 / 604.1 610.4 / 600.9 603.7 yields 0.14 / 21.2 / 19.7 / 20.1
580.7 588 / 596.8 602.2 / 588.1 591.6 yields -0.38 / 20.6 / 19.6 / 20.2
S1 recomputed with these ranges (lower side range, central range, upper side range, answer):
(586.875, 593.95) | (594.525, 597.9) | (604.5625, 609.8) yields 0.42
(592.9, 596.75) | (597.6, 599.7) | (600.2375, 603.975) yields -0.18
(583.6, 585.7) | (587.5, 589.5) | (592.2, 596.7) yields -0.49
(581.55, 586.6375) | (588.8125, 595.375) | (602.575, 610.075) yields -0.30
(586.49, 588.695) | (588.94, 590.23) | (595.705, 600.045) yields 0.08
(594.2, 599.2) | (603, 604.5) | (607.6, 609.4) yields 0.02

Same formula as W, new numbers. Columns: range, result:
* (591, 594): 16.6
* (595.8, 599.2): 14.6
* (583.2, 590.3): 12.3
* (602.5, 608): 17.1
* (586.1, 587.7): 21.7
